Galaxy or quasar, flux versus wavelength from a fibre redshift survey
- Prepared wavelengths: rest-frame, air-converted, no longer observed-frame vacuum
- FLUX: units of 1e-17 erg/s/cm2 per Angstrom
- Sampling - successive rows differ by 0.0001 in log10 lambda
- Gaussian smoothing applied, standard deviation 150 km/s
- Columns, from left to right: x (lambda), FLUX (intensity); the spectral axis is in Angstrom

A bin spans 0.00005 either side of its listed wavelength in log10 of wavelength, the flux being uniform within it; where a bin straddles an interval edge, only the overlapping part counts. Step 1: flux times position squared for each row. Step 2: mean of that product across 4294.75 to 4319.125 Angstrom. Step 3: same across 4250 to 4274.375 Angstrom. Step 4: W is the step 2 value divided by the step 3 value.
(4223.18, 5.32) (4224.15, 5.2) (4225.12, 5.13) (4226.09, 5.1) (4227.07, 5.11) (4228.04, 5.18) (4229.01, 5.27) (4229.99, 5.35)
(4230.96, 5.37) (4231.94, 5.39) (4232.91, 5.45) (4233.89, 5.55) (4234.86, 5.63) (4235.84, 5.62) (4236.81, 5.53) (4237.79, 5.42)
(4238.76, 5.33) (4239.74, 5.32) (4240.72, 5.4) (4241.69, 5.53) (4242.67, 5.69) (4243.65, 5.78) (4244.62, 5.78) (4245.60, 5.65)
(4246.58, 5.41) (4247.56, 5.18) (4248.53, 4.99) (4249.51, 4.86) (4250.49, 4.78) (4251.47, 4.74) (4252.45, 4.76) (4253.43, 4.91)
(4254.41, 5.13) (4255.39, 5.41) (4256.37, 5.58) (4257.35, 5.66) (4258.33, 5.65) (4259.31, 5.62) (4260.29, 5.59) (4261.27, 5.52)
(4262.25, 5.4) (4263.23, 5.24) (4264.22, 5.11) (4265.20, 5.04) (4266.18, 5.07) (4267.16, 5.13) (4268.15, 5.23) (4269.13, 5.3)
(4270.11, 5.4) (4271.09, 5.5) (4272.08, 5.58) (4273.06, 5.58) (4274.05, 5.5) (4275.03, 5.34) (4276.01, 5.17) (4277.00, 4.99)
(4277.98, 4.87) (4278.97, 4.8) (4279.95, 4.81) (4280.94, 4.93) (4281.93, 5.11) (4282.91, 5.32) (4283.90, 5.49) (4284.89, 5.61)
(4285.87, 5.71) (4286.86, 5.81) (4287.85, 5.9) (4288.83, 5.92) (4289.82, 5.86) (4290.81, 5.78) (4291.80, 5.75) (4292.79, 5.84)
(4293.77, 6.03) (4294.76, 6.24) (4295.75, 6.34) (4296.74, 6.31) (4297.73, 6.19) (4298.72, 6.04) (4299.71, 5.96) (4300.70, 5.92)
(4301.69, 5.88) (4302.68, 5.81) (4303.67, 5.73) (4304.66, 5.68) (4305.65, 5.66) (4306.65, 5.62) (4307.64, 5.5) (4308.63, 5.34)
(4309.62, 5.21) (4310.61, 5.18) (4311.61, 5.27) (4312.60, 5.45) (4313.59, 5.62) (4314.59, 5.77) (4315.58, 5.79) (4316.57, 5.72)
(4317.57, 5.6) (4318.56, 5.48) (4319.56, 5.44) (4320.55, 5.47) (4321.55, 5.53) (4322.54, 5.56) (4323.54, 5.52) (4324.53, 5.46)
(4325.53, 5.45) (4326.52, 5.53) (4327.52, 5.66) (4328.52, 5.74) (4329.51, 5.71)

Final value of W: 1.10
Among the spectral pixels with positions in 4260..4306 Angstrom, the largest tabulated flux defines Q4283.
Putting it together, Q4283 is 6.34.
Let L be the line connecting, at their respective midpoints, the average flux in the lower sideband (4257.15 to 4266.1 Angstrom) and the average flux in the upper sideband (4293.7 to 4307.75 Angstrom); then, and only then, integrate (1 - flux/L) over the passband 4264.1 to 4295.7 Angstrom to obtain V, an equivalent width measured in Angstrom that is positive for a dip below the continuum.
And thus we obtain 1.16 Angstrom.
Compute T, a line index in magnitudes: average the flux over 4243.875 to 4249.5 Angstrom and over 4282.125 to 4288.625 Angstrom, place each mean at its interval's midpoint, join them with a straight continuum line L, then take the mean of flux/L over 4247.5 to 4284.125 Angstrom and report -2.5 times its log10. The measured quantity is 0.06 mag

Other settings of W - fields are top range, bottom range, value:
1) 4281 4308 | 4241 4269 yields 1.11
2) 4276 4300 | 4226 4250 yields 1.07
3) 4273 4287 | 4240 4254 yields 1.02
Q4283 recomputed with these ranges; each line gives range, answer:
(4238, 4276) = 5.78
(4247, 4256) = 5.41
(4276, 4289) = 5.92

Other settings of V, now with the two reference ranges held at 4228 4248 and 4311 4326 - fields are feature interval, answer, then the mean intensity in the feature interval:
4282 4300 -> -1.17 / 5.88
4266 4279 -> 0.55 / 5.27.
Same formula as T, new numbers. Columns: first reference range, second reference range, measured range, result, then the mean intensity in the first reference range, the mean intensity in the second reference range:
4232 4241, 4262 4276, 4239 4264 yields 0.01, 5.47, 5.31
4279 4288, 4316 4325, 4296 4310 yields -0.07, 5.36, 5.54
